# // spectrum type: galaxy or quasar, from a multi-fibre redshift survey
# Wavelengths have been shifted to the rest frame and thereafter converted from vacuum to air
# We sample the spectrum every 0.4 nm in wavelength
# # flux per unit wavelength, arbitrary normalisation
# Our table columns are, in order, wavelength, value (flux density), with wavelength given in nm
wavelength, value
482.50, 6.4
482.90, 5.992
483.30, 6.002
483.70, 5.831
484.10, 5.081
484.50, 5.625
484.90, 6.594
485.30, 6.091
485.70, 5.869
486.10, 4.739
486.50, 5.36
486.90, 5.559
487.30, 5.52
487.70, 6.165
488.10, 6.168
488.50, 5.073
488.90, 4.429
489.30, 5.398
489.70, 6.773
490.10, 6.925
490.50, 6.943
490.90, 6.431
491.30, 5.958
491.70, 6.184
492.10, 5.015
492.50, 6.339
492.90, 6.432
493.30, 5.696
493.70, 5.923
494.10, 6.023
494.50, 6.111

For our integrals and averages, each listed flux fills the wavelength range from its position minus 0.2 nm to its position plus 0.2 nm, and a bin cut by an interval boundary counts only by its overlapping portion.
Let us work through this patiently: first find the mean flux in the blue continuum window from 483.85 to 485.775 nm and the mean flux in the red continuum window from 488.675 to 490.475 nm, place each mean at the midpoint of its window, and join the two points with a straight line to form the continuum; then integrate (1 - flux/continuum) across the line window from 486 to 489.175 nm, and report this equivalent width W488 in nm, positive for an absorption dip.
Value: 0.28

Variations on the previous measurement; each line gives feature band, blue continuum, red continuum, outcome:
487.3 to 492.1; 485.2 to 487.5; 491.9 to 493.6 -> -0.24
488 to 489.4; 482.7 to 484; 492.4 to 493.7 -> 0.19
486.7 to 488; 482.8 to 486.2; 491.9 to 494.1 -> 0.01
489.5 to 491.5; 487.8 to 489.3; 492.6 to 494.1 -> -0.36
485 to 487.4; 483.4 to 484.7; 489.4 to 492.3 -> 0.09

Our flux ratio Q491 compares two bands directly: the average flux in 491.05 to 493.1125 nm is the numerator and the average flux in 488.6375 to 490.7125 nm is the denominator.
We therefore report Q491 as 1.0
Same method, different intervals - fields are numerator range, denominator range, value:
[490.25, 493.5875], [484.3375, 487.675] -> 1.08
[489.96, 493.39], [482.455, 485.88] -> 1.05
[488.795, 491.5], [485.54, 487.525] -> 1.14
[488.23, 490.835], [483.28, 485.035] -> 1.03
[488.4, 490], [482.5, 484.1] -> 0.94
